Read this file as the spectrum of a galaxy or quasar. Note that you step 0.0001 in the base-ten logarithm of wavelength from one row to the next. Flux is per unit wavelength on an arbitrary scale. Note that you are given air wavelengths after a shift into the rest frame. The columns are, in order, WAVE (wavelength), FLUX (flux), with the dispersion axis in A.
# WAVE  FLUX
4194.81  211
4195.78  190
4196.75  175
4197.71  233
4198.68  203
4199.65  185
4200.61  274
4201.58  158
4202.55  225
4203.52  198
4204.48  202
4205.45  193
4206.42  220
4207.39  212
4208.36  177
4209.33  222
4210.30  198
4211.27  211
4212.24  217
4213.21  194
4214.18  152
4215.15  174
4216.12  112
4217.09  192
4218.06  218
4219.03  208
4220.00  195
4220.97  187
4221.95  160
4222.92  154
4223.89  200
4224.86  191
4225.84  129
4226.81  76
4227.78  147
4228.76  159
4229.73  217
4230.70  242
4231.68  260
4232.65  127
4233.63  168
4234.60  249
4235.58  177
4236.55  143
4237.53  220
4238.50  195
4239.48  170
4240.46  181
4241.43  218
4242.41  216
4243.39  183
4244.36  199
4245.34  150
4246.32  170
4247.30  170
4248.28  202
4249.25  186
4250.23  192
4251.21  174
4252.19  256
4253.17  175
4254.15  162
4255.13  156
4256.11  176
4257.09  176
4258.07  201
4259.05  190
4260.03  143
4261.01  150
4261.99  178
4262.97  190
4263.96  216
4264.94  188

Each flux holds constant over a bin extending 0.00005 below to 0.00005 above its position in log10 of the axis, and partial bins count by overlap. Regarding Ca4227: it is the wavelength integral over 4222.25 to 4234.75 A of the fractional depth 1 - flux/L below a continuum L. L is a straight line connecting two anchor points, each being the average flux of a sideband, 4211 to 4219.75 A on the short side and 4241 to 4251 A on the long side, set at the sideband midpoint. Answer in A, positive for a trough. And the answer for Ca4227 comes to 0.7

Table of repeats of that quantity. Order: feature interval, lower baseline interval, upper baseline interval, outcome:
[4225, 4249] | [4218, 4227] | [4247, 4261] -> -0.7 A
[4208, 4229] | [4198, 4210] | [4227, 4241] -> 2.2 A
